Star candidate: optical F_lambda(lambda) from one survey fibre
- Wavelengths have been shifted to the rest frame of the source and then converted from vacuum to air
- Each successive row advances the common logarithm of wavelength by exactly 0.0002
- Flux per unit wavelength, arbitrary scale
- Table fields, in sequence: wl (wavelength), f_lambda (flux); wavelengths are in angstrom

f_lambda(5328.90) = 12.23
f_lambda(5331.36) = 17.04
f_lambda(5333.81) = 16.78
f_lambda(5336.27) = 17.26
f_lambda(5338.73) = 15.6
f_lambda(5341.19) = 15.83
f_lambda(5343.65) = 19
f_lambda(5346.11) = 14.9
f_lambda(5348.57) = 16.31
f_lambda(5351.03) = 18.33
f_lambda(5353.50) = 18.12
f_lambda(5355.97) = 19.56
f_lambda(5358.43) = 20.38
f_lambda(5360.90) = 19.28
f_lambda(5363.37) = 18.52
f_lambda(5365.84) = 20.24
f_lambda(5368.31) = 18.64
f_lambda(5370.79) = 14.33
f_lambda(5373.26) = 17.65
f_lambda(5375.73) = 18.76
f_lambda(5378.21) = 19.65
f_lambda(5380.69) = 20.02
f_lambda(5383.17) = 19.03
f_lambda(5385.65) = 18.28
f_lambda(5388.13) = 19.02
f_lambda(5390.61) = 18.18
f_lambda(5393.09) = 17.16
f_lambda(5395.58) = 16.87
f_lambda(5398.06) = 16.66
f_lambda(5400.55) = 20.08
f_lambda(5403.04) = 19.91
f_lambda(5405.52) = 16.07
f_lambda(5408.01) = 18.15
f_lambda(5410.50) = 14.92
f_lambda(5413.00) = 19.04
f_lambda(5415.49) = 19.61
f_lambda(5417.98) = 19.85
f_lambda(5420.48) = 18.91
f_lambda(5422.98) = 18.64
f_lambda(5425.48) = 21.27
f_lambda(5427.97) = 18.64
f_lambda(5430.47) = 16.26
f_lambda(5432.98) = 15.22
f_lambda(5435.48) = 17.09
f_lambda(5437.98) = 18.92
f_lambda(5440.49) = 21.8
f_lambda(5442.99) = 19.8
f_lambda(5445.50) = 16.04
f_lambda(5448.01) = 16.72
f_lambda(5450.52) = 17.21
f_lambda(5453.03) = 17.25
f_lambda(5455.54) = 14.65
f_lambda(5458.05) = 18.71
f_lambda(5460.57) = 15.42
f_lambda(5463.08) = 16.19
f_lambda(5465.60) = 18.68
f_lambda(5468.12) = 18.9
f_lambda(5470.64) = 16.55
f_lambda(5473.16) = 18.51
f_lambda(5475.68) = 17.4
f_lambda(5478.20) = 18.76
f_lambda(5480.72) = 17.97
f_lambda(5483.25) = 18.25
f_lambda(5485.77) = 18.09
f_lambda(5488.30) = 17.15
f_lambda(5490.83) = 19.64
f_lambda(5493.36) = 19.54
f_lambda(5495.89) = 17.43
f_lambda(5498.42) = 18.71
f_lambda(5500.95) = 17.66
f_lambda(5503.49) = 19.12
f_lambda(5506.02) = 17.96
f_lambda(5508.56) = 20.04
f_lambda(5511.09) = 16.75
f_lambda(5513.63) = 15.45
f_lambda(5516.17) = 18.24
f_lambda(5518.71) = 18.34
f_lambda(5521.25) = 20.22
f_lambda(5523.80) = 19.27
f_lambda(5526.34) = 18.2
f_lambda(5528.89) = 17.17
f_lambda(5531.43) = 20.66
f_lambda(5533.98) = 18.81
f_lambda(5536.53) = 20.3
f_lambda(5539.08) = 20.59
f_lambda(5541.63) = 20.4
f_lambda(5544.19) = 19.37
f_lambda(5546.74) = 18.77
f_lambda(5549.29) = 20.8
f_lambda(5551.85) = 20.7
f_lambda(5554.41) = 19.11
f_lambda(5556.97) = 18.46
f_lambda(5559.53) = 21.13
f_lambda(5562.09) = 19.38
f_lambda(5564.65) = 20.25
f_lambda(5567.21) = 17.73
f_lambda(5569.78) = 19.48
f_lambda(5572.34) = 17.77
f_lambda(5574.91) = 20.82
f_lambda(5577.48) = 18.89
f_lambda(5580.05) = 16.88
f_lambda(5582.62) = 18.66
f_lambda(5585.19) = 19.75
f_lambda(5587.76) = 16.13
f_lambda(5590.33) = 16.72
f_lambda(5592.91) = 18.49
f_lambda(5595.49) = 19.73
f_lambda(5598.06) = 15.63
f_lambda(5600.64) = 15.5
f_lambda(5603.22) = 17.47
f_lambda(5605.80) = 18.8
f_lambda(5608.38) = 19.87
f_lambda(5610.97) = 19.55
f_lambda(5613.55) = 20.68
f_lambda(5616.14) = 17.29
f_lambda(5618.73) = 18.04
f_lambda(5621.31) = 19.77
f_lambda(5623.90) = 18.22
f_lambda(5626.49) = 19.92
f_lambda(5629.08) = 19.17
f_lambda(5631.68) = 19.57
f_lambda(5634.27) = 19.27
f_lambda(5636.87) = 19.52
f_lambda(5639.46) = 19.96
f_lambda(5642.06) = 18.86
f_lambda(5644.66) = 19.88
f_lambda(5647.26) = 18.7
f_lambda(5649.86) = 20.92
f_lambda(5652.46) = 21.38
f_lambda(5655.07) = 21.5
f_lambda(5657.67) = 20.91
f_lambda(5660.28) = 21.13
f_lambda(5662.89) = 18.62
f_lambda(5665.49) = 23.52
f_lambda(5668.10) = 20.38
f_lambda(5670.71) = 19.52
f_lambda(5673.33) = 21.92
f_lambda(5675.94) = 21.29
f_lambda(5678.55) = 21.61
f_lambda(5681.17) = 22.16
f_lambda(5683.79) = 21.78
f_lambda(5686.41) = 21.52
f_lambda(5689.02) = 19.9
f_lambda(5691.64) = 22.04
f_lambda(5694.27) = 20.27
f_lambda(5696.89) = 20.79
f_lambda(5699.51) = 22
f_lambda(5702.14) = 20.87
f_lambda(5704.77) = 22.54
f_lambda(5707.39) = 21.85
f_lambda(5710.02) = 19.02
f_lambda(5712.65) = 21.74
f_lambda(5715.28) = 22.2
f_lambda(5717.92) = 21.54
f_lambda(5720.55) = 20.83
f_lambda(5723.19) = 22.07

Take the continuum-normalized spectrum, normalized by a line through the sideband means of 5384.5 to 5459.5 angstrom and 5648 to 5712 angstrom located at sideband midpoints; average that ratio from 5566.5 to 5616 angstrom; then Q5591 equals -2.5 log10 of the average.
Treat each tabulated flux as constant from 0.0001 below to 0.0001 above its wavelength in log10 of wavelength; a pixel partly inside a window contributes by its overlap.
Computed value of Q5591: 0.10 mag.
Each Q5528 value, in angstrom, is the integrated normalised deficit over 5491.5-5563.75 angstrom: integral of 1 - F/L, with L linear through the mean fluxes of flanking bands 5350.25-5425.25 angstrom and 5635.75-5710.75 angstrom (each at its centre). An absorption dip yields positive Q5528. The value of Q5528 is 2.3 angstrom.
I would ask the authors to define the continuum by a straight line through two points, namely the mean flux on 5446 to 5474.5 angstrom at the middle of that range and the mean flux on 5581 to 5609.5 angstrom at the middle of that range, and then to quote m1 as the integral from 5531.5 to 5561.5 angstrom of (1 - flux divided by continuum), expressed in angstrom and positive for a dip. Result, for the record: -3.88 angstrom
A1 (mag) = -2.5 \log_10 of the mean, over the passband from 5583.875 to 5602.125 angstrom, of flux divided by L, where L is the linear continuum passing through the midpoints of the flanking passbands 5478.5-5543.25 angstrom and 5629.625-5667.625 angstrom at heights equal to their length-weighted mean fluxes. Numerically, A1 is 0.13 mag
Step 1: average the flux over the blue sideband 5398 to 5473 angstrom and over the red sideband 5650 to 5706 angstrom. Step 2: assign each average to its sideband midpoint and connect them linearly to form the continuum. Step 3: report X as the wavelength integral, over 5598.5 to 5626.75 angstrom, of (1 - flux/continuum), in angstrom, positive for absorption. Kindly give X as 2.5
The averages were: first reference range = 17.9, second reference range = 21.2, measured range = 18.5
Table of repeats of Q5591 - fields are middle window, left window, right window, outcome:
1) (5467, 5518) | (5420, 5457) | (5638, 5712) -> 0.027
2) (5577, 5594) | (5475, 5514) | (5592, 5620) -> 0.023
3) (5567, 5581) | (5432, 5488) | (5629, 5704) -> 0.036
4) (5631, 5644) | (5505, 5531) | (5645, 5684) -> 0.055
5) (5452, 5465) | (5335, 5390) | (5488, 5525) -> 0.110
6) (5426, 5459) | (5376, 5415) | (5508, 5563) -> 0.055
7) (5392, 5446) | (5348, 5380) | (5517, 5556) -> 0.033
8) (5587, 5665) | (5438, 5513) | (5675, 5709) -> 0.070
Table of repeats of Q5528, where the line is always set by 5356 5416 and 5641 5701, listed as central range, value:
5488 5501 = 0.55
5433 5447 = 0.34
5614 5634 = 1.50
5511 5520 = 1.04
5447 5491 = 3.67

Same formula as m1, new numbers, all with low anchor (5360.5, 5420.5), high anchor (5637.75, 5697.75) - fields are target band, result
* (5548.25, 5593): 2.19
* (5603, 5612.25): 0.54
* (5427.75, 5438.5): 1.00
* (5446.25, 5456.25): 1.24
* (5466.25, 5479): 0.69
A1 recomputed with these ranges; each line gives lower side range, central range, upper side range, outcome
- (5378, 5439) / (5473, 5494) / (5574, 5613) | 0.00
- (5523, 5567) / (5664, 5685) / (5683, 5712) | -0.03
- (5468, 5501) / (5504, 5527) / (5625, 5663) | 0.01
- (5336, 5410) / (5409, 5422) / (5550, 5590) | -0.01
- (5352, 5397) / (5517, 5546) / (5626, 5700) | 0.02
